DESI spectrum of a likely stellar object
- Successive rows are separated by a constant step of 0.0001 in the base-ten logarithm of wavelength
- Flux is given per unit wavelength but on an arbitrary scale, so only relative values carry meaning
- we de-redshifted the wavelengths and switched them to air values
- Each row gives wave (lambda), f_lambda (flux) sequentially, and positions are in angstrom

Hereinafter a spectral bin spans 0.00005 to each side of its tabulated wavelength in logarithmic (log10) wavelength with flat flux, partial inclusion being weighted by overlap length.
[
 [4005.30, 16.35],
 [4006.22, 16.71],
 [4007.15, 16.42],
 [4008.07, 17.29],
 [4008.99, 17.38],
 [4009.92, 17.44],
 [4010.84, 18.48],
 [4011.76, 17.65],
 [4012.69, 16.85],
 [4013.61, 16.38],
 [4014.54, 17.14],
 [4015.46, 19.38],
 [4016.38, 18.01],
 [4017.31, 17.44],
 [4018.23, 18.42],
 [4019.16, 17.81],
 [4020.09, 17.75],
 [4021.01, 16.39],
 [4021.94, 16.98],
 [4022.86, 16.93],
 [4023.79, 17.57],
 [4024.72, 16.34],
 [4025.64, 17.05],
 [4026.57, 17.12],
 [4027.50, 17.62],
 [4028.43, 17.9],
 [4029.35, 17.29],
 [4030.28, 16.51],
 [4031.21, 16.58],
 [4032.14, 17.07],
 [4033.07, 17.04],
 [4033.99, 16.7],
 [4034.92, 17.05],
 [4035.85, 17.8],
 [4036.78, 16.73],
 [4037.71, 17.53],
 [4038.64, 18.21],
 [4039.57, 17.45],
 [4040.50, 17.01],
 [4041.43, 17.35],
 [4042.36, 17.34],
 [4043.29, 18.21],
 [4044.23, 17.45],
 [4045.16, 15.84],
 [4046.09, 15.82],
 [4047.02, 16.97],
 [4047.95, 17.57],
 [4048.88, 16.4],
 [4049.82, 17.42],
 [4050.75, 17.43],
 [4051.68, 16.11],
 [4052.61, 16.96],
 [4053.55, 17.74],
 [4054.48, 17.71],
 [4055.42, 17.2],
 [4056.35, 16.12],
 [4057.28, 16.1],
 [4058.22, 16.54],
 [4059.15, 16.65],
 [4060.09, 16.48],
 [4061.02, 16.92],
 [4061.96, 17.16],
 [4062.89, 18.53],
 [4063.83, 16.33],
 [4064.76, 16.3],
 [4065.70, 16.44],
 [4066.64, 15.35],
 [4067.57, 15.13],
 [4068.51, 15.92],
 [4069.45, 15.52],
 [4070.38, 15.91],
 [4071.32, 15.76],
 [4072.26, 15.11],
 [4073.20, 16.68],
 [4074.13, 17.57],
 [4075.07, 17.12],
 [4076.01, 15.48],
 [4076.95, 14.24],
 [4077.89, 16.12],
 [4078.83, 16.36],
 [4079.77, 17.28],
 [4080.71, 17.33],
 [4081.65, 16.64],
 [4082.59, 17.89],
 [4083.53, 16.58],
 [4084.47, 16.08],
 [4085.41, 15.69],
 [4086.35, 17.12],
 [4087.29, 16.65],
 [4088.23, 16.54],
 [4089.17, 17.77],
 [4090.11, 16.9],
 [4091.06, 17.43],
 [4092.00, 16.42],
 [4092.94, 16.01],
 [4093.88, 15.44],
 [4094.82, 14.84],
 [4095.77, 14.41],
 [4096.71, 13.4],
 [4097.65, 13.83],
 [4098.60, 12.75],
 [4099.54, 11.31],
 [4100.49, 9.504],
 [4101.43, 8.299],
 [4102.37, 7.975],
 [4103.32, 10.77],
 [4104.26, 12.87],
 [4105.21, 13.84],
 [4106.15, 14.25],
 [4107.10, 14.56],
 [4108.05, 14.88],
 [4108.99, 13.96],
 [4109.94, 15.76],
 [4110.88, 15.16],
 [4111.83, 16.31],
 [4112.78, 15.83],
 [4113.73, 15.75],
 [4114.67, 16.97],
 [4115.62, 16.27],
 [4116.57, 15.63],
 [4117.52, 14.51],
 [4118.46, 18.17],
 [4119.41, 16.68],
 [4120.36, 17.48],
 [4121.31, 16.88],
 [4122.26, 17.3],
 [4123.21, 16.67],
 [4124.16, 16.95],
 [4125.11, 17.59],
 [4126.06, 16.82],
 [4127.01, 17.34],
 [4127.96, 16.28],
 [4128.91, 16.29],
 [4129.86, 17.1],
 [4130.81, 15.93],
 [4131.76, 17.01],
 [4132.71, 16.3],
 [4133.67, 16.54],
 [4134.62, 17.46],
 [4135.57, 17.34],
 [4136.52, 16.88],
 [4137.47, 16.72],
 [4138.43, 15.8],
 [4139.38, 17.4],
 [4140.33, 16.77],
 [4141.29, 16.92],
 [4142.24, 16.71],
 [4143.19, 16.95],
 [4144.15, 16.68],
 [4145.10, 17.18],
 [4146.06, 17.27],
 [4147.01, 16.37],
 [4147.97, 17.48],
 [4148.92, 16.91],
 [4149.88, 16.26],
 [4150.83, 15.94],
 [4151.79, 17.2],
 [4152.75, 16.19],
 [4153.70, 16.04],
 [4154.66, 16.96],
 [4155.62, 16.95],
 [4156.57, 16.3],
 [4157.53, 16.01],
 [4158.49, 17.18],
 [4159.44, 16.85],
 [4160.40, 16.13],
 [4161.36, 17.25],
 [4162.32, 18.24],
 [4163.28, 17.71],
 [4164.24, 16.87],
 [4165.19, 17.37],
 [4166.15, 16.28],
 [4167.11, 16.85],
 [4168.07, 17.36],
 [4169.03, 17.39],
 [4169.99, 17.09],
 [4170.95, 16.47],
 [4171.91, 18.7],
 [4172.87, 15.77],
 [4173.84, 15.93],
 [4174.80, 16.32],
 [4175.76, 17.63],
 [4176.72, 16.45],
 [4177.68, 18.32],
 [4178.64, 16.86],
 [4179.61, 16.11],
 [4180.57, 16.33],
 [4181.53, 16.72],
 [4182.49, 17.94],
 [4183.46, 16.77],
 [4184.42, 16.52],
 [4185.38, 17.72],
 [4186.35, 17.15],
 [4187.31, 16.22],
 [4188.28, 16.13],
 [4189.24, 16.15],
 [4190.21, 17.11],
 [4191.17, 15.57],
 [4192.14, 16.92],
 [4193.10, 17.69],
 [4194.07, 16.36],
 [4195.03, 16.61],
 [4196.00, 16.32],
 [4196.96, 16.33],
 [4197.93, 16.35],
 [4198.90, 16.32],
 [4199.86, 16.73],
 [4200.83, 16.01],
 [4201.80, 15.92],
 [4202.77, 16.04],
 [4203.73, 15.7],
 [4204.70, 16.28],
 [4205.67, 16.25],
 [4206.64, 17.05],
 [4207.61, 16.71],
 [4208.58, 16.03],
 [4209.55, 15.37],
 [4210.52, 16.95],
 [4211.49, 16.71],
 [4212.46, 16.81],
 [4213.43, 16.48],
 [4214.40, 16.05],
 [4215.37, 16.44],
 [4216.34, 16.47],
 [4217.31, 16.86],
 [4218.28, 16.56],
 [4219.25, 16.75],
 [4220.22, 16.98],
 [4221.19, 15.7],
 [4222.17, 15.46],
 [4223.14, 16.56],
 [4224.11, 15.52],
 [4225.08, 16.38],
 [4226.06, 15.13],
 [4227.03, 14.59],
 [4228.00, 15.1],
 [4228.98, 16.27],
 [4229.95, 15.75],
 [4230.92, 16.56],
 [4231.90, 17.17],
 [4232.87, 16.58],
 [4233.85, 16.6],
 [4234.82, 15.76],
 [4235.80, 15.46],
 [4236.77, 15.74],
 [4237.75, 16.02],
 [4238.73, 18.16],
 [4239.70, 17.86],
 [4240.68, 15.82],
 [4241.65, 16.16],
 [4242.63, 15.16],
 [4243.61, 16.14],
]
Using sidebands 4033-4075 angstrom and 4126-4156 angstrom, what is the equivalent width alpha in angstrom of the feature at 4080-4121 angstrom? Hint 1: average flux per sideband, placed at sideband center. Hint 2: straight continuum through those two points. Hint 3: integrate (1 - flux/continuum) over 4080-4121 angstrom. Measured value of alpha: 4.2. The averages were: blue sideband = 16.8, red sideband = 16.7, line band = 15.1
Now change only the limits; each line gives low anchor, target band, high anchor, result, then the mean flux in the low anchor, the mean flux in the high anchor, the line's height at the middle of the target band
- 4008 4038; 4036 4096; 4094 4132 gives -1.6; 17.3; 14.9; 16.2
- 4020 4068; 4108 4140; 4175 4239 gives 0.4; 17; 16.4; 16.7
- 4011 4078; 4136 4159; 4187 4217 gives -0.2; 16.9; 16.4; 16.6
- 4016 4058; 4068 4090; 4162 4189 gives 0.9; 17.1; 17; 17.1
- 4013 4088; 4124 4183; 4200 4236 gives -1.4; 16.9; 16.2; 16.5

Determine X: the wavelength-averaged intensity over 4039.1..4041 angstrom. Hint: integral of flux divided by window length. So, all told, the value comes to 17.2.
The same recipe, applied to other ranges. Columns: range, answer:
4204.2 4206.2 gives 16.2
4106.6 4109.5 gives 14.4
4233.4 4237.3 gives 15.9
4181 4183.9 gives 17.1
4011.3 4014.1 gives 16.9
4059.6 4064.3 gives 17.1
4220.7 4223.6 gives 15.9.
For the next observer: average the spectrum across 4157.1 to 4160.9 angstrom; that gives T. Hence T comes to 16.6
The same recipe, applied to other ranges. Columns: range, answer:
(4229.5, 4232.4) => 16.5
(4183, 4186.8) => 17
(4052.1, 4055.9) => 17.4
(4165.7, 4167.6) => 16.6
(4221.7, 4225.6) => 16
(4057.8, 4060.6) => 16.6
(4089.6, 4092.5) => 16.9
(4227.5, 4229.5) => 15.7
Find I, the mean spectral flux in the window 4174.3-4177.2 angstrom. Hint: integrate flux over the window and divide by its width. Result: 16.8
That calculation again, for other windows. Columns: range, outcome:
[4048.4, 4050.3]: 16.9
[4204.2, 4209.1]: 16.4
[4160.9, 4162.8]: 17.7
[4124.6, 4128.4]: 17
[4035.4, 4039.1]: 17.6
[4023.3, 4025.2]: 17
